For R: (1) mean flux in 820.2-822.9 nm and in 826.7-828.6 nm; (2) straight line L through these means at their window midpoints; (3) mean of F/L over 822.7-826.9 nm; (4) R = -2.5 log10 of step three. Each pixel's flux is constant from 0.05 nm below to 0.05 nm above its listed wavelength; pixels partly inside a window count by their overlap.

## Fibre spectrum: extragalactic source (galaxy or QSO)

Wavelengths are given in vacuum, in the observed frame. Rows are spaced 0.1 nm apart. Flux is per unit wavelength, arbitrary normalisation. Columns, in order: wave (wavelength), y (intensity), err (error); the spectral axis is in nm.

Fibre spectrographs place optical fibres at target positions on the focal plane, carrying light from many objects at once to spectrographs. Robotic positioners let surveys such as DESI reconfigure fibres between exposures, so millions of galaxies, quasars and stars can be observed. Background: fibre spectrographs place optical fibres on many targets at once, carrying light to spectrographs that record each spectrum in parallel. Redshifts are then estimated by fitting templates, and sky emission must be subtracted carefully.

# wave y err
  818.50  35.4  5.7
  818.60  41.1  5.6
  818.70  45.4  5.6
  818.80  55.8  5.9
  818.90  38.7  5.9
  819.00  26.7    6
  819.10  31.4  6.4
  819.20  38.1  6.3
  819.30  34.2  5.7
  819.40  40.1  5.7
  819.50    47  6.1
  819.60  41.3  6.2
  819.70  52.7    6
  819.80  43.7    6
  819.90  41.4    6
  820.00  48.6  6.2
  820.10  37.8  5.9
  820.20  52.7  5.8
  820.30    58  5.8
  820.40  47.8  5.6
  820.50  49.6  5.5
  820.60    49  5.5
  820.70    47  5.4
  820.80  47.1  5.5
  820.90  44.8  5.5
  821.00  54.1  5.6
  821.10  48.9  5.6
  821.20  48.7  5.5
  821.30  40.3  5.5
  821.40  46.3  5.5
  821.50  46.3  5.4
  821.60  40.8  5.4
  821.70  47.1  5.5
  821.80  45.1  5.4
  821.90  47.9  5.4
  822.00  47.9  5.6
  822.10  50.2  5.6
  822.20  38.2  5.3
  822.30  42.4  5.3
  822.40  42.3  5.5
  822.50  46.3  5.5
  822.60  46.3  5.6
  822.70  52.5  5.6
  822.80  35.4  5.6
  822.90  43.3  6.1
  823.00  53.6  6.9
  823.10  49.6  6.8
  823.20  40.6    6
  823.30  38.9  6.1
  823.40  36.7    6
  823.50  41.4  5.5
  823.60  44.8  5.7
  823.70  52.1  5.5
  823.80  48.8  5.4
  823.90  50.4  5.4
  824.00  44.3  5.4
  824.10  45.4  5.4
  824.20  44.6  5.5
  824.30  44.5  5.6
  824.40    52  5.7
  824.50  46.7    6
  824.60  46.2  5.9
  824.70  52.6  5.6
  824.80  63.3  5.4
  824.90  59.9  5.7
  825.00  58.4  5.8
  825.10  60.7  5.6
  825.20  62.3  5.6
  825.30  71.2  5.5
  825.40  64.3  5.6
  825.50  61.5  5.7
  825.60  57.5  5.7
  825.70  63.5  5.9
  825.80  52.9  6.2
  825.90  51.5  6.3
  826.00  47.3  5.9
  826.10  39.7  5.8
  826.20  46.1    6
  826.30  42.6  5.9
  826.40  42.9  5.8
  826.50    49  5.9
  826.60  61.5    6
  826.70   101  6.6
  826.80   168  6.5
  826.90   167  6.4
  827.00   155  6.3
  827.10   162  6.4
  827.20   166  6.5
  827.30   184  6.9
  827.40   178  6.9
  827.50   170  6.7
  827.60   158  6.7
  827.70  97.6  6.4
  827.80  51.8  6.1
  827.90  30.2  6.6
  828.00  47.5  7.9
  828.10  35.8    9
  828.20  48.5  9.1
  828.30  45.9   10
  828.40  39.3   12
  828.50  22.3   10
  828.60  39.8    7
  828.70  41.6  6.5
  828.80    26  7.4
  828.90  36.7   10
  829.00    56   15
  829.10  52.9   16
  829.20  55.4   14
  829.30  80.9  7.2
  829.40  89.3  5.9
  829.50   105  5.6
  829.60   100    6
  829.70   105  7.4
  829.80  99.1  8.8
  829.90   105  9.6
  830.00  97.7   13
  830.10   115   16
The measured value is 0.37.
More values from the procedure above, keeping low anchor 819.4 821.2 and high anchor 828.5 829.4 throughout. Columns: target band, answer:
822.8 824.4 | 0.07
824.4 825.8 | -0.20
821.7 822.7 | 0.05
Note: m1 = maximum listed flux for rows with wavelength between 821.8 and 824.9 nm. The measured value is 63.3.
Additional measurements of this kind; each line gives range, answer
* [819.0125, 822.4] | 58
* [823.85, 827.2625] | 168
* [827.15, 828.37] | 184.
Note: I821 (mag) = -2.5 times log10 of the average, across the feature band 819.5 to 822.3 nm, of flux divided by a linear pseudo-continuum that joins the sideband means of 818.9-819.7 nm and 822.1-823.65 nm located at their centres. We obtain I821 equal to -0.154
